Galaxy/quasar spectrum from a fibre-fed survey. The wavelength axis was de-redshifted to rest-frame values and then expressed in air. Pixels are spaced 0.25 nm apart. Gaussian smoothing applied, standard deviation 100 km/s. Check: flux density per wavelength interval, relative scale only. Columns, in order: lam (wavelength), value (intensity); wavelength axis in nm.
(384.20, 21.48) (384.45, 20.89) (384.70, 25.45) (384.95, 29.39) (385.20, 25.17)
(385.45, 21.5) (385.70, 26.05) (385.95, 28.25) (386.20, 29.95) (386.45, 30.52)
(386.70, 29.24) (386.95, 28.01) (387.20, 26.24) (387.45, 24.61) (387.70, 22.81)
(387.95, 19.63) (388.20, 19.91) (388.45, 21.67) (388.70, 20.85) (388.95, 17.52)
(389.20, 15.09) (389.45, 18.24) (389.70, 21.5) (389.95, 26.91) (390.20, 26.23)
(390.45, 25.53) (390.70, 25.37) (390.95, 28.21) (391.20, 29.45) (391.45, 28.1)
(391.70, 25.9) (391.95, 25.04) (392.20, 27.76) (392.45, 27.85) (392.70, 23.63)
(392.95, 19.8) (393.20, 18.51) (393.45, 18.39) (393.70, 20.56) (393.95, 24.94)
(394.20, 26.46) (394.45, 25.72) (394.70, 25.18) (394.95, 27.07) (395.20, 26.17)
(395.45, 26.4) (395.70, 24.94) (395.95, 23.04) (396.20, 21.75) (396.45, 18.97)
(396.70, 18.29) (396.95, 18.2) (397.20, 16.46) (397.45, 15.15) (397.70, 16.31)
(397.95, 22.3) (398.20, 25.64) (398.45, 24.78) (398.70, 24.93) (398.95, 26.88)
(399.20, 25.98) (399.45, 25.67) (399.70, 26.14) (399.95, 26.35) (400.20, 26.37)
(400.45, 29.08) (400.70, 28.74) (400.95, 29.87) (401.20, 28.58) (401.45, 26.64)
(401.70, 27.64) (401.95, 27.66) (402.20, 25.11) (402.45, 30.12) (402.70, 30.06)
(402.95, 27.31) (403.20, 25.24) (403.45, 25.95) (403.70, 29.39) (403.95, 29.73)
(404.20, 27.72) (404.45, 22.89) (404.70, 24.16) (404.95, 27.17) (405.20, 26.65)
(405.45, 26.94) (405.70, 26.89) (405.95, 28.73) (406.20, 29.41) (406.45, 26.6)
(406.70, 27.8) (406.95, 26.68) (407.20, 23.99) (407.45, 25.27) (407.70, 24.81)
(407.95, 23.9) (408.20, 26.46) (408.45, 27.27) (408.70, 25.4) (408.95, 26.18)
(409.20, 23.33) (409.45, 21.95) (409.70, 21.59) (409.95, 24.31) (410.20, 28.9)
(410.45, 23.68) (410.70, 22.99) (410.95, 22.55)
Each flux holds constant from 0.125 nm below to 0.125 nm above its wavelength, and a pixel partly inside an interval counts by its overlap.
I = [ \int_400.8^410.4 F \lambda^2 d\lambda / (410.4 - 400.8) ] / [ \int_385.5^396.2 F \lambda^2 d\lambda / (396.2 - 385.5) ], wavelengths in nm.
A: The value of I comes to 1.2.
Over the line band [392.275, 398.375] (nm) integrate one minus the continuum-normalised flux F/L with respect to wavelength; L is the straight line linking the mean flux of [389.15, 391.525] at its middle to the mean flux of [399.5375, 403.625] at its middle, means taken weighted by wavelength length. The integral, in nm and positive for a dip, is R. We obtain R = 0.87 nm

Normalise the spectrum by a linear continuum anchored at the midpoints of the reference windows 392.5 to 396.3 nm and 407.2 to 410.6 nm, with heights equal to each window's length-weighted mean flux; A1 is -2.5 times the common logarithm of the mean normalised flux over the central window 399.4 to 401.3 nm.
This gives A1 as -0.15 mag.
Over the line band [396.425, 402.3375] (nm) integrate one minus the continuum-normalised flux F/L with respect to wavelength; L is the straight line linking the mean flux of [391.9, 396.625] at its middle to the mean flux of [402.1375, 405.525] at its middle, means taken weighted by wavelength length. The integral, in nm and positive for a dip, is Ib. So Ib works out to 0.29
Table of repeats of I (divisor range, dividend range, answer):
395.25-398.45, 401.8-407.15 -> 1.35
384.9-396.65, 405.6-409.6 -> 1.16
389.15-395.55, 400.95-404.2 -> 1.20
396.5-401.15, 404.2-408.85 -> 1.15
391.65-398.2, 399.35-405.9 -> 1.26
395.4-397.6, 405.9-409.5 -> 1.36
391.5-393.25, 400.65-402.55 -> 1.20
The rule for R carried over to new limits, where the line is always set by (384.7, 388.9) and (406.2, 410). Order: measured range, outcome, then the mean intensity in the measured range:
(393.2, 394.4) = 0.13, 22.4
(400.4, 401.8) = -0.18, 28.4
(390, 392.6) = -0.18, 26.9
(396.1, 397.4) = 0.35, 18.5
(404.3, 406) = -0.06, 26.1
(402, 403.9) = -0.19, 27.7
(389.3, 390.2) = 0.09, 22.6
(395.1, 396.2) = 0.02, 24.7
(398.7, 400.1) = -0.05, 26.1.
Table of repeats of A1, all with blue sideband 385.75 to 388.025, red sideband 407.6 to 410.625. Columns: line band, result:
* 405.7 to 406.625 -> -0.12 mag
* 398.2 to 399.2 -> 0.00 mag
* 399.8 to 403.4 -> -0.09 mag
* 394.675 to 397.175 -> 0.15 mag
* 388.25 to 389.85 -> 0.35 mag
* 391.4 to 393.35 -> 0.08 mag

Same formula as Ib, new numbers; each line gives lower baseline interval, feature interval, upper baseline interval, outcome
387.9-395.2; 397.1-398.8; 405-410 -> 0.254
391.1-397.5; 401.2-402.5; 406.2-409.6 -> -0.153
